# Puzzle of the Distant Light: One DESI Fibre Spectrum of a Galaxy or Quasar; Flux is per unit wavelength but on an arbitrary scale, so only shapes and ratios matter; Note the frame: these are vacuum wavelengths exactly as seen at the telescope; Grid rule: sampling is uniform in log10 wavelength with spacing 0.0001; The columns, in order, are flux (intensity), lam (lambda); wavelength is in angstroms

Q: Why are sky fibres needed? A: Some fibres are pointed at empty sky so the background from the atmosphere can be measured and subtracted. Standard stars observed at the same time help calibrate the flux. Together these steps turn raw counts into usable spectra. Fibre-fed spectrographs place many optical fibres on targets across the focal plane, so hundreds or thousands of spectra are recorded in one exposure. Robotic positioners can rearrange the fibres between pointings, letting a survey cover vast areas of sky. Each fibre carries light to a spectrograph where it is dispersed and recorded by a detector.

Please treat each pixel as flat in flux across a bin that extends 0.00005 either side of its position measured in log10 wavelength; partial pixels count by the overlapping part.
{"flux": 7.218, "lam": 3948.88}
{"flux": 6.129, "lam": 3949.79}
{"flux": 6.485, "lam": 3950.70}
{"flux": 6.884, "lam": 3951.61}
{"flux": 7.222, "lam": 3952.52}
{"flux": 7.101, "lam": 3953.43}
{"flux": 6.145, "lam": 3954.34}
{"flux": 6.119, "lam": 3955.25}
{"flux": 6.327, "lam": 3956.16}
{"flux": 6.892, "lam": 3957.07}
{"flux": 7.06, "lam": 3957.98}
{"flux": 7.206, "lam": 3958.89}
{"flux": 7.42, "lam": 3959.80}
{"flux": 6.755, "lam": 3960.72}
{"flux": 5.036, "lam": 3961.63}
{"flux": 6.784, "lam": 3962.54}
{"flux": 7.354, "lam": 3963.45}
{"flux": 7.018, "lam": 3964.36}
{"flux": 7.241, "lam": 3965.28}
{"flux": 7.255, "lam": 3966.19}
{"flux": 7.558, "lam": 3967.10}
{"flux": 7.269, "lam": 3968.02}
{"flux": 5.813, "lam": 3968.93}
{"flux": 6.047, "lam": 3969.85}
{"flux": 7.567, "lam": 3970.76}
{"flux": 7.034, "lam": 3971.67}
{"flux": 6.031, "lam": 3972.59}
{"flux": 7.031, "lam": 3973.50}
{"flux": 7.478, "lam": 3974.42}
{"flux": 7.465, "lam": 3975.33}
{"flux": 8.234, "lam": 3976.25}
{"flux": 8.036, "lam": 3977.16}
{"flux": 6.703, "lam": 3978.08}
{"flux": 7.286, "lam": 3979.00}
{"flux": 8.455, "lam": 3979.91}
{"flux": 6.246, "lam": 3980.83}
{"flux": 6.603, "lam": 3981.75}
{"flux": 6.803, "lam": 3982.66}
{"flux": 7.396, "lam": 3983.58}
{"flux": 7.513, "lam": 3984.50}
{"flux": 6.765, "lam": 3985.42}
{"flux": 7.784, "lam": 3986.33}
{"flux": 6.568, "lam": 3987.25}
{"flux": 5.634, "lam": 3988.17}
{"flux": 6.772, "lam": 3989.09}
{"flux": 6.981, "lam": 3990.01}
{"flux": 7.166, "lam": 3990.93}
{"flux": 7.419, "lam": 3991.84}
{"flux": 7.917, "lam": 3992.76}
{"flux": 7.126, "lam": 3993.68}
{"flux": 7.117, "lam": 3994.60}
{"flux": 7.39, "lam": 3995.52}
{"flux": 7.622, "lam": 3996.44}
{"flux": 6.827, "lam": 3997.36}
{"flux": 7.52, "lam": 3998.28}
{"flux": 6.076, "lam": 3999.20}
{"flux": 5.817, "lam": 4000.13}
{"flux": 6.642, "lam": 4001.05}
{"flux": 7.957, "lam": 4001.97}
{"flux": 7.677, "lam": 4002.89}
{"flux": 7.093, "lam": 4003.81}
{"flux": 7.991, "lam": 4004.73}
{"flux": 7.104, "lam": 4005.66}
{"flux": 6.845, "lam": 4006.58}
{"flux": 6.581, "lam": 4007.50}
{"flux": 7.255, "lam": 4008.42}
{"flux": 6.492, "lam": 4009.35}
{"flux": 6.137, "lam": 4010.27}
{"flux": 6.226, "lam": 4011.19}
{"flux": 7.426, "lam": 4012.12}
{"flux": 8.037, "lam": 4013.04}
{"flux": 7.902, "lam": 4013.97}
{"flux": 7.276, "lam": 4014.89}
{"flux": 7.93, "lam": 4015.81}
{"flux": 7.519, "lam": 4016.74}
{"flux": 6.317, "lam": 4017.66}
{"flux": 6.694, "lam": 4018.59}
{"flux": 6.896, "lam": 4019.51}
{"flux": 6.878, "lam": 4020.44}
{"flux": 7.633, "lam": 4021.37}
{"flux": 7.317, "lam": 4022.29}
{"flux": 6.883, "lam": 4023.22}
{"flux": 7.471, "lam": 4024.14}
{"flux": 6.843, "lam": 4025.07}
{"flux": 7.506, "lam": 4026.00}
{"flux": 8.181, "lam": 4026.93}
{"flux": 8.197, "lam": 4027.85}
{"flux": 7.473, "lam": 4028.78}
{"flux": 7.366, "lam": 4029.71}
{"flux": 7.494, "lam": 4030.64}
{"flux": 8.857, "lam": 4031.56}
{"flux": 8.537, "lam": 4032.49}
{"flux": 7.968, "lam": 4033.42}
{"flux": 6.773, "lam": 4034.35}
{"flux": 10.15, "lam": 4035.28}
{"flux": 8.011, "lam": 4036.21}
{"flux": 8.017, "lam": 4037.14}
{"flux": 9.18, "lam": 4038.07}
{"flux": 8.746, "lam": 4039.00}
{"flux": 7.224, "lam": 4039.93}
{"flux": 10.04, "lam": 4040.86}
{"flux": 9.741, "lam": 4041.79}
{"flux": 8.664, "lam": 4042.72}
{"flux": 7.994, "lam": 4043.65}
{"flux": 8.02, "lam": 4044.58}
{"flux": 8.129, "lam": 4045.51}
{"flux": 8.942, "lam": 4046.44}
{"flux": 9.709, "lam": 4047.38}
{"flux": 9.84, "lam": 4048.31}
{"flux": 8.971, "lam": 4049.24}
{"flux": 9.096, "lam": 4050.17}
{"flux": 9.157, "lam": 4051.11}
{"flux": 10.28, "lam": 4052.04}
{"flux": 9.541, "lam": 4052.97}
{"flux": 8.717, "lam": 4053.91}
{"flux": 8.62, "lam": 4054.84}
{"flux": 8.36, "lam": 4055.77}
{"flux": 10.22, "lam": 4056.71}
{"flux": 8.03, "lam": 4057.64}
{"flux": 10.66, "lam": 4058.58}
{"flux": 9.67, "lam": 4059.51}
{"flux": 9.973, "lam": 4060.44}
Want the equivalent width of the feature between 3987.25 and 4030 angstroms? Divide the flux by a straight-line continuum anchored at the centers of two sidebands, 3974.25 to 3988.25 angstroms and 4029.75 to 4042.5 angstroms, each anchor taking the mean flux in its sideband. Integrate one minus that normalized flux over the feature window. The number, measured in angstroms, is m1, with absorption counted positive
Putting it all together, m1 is 3.8 angstroms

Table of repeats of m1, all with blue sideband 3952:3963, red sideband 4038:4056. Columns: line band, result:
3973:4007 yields 1.5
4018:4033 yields 1.6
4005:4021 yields 2.1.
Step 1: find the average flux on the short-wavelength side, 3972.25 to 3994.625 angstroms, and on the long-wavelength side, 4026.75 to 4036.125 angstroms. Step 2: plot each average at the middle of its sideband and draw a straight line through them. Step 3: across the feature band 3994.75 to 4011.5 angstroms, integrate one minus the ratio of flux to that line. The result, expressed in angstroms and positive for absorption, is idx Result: 1.3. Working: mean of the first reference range 7.15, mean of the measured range 6.97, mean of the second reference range 8.1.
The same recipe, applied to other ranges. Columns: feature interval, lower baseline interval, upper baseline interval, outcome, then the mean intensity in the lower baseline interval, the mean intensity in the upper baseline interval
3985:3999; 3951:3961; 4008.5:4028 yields -0.1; 6.83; 7.21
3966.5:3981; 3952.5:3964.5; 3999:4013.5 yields -0.8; 6.73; 6.97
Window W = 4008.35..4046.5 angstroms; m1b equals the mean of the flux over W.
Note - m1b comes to 7.76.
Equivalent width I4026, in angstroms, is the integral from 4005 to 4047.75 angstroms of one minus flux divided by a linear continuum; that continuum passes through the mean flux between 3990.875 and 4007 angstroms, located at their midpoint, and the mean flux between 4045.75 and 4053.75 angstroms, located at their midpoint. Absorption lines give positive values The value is 3.2 angstroms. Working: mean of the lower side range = 7.19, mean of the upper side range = 9.37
